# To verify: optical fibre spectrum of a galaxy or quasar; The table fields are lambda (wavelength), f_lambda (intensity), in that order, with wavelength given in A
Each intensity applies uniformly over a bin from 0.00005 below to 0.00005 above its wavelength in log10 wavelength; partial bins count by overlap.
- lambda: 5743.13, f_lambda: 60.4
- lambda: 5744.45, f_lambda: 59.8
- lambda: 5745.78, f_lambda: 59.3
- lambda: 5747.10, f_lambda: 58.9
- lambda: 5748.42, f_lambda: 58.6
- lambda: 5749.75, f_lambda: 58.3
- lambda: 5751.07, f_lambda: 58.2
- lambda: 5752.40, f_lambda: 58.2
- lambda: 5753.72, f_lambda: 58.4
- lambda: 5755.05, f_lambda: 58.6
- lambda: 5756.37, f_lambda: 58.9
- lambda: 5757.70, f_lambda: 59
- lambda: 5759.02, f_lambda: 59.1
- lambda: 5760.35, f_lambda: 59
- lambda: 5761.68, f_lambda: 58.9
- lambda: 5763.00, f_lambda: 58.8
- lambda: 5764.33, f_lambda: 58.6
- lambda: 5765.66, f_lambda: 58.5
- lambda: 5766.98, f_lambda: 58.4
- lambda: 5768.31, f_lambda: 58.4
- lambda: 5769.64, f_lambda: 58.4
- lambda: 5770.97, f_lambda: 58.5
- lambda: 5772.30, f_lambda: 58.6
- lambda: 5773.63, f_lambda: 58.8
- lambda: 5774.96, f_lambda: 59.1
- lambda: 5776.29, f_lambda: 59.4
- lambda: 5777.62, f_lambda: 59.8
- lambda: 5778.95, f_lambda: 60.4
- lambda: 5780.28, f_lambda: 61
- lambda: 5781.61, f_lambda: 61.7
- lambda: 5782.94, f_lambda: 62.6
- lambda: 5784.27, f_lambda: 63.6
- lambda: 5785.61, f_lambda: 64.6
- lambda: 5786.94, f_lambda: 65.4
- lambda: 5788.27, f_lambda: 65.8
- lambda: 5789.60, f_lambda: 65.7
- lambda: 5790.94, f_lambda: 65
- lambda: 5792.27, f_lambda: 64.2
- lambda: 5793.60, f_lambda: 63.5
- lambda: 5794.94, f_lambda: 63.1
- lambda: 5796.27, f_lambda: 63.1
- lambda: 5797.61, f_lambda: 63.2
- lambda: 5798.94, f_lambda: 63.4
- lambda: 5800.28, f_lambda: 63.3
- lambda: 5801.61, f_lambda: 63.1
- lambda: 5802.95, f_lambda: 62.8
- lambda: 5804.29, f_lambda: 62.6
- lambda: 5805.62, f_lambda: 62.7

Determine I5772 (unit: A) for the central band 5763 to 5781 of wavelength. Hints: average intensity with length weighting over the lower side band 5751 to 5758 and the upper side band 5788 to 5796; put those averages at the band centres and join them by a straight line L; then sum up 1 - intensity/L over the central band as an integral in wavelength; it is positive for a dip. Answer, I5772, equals 0.6 A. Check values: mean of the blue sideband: 58.5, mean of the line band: 59.1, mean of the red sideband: 64.4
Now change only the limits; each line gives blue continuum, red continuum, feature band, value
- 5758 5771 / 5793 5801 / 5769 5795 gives -0.3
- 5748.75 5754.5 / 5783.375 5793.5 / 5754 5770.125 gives 0.4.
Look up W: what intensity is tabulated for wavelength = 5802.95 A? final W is 62.8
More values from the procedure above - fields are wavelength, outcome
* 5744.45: 59.8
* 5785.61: 64.6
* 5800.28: 63.3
